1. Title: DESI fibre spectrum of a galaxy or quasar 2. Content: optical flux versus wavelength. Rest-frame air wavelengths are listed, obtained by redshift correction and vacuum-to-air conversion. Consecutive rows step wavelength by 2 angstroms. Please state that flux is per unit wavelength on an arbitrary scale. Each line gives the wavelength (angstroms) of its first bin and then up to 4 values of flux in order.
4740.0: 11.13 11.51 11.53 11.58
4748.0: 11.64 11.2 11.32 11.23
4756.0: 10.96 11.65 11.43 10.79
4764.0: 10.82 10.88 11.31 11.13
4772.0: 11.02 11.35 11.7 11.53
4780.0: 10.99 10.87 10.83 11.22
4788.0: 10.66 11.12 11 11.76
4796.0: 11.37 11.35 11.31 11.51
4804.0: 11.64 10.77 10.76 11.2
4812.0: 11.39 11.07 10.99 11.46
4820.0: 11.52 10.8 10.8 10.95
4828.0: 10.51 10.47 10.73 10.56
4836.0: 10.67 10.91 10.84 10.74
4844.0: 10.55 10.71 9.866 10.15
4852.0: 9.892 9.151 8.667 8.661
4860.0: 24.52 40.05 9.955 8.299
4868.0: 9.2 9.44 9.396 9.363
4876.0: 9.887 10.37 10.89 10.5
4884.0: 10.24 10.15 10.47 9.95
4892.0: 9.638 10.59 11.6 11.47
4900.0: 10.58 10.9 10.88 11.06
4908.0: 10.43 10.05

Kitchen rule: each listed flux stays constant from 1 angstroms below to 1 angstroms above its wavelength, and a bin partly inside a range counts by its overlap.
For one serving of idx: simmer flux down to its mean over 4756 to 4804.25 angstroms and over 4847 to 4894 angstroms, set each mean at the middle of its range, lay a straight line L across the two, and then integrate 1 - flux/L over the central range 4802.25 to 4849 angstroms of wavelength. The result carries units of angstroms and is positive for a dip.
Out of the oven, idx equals 2.3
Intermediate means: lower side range 11.2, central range 10.9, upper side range 11.7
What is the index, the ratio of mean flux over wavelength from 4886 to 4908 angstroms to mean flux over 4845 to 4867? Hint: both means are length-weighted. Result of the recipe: 0.78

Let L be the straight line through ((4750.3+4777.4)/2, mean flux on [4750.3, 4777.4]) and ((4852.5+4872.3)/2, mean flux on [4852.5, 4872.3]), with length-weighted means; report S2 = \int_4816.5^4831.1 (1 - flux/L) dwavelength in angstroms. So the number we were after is 2.1 angstroms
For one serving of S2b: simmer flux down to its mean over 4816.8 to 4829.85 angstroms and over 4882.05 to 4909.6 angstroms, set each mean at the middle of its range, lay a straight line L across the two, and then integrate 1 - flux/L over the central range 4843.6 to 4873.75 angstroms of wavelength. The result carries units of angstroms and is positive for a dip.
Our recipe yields -4.9 angstroms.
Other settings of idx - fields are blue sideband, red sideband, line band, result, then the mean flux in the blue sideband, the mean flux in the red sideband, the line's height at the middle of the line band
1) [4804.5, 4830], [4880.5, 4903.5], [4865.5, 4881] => 1.49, 11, 10.6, 10.7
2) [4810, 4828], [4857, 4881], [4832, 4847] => 1.62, 11.1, 13.3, 12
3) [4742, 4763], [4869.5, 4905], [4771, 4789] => 0.02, 11.3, 10.4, 11.1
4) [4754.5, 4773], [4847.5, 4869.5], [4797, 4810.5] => 0.99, 11.1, 13.5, 12.1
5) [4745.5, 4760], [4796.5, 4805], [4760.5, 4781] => 0.43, 11.4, 11.4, 11.4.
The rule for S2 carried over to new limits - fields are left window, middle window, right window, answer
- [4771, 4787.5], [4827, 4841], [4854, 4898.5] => 1.11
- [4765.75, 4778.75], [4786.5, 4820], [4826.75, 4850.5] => -0.81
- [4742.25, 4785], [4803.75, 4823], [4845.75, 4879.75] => 0.96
